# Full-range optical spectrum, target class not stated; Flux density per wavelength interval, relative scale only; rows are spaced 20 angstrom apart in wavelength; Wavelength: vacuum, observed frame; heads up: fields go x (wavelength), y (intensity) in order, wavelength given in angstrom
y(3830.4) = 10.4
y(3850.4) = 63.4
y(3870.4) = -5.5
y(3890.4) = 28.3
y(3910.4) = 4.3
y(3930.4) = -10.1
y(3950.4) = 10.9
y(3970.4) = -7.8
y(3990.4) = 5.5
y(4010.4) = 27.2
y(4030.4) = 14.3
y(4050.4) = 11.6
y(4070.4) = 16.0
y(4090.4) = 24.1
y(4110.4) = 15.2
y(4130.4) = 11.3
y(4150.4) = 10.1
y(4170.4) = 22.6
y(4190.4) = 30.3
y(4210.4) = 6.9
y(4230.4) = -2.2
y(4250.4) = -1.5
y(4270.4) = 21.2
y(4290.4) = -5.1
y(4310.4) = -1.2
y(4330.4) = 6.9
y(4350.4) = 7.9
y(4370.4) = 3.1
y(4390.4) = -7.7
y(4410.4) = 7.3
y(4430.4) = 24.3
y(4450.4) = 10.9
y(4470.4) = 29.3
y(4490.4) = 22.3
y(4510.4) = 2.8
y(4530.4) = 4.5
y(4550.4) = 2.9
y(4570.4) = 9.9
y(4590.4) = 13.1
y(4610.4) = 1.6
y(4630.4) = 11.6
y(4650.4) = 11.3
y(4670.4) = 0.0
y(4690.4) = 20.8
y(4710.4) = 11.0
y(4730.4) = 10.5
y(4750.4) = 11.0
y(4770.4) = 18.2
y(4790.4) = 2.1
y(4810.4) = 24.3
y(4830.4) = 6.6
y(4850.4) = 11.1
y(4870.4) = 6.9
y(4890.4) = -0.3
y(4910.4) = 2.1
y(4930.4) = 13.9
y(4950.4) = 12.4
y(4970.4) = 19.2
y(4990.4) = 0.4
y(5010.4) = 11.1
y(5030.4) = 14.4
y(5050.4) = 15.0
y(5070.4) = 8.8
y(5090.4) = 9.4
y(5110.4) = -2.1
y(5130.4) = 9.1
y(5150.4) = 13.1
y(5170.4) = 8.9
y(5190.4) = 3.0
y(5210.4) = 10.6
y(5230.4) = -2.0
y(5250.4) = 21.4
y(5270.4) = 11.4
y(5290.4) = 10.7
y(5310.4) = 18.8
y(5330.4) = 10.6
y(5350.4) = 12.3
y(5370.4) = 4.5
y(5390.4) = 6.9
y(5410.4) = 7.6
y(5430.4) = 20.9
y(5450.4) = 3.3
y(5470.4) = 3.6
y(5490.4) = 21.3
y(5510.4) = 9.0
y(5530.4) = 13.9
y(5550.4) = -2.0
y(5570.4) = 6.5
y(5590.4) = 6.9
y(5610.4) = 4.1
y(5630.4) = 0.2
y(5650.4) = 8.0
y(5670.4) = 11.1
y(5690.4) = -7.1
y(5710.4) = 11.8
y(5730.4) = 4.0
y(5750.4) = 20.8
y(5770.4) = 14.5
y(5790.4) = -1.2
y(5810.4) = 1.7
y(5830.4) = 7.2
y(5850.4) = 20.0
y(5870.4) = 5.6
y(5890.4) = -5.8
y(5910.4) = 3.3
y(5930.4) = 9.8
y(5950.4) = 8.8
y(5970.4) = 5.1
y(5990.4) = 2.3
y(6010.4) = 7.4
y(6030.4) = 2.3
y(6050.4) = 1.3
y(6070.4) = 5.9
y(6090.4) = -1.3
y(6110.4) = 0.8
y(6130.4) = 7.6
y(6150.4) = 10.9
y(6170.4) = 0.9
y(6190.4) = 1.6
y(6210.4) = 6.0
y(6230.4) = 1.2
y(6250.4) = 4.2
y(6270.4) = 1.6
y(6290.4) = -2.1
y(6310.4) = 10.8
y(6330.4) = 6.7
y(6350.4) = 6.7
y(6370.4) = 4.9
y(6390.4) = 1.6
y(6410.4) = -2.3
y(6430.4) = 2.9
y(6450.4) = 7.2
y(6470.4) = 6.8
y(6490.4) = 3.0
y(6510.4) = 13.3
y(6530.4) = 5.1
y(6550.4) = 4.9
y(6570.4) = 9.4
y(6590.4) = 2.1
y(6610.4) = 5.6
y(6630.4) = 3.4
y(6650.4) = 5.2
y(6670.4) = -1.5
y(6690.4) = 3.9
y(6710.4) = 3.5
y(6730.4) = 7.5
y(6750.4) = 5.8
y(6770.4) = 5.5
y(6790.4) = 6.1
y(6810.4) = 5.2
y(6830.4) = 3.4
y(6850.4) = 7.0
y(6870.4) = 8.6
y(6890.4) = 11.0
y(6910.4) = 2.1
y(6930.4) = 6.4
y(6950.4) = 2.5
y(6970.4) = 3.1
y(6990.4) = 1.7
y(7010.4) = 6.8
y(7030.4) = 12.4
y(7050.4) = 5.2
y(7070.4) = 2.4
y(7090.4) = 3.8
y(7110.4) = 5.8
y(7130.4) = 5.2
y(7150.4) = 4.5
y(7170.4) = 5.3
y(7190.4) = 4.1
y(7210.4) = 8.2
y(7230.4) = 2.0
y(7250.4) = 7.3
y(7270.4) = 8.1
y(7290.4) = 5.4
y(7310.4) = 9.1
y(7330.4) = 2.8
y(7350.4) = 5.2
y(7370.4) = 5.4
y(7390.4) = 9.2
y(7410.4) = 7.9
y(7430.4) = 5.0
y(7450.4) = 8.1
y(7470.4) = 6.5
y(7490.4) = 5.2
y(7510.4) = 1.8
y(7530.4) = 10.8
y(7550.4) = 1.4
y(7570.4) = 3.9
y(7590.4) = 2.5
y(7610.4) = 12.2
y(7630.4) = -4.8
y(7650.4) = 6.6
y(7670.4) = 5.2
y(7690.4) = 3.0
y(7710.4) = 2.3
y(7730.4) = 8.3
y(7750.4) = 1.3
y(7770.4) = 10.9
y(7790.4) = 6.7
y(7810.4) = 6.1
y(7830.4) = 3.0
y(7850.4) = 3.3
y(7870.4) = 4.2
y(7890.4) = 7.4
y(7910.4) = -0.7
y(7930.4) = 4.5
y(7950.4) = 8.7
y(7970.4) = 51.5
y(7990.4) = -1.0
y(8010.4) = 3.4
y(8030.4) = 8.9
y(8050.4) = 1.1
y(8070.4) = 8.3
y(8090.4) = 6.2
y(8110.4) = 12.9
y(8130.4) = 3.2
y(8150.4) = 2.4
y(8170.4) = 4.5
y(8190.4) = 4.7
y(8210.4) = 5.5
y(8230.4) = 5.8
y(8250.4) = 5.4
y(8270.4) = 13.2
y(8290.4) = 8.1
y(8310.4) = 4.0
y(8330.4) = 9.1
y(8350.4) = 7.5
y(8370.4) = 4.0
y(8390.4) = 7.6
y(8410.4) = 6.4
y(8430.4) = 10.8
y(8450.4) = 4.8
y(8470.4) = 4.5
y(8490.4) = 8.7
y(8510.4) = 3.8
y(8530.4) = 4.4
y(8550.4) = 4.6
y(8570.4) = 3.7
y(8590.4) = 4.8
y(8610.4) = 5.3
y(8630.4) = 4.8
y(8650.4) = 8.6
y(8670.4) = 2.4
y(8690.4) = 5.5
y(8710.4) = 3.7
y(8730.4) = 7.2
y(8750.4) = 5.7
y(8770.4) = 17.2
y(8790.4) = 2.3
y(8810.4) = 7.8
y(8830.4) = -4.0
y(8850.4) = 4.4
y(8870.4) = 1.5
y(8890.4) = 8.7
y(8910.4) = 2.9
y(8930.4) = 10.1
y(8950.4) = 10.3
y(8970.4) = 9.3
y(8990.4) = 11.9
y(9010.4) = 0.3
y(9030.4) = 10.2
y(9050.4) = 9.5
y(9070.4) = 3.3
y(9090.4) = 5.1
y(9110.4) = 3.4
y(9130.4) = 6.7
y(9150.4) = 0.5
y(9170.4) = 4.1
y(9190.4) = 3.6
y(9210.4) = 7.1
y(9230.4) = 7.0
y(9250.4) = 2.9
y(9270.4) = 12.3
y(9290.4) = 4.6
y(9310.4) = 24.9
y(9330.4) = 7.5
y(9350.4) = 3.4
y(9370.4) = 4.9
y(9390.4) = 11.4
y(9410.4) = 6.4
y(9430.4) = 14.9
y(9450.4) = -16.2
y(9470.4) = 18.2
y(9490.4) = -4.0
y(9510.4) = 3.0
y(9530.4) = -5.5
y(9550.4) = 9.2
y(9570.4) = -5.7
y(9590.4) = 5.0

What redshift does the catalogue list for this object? 1.14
